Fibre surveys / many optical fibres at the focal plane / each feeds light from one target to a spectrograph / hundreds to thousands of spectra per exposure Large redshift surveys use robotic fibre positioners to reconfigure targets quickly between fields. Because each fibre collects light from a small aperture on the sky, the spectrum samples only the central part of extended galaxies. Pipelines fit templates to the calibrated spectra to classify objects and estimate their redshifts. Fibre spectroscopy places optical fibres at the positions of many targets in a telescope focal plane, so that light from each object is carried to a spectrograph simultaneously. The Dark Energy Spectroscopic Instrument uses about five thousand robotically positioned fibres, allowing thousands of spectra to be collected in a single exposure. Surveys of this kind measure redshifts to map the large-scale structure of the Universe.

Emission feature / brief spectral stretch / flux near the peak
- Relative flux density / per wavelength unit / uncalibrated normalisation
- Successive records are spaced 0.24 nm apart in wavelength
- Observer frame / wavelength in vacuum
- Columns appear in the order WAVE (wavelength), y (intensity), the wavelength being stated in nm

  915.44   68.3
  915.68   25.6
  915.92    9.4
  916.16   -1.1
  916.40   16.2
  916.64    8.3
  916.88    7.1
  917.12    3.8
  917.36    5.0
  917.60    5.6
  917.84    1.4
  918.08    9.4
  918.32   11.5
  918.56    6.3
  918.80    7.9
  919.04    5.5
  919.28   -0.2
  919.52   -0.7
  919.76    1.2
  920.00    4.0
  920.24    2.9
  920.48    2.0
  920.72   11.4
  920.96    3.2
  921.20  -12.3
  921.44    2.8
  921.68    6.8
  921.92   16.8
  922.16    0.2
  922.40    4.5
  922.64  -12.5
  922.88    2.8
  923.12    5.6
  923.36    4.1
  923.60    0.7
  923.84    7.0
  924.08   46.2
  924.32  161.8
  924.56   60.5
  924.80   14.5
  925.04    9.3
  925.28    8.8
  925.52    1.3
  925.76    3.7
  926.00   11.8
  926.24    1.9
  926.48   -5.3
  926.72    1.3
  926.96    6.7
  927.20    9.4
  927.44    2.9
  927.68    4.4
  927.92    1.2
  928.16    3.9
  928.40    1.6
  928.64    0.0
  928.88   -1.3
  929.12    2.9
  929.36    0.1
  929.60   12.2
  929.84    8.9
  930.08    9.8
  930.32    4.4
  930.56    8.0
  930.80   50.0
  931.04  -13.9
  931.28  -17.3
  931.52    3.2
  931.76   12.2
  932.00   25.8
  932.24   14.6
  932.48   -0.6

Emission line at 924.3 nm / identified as [O III] 5007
